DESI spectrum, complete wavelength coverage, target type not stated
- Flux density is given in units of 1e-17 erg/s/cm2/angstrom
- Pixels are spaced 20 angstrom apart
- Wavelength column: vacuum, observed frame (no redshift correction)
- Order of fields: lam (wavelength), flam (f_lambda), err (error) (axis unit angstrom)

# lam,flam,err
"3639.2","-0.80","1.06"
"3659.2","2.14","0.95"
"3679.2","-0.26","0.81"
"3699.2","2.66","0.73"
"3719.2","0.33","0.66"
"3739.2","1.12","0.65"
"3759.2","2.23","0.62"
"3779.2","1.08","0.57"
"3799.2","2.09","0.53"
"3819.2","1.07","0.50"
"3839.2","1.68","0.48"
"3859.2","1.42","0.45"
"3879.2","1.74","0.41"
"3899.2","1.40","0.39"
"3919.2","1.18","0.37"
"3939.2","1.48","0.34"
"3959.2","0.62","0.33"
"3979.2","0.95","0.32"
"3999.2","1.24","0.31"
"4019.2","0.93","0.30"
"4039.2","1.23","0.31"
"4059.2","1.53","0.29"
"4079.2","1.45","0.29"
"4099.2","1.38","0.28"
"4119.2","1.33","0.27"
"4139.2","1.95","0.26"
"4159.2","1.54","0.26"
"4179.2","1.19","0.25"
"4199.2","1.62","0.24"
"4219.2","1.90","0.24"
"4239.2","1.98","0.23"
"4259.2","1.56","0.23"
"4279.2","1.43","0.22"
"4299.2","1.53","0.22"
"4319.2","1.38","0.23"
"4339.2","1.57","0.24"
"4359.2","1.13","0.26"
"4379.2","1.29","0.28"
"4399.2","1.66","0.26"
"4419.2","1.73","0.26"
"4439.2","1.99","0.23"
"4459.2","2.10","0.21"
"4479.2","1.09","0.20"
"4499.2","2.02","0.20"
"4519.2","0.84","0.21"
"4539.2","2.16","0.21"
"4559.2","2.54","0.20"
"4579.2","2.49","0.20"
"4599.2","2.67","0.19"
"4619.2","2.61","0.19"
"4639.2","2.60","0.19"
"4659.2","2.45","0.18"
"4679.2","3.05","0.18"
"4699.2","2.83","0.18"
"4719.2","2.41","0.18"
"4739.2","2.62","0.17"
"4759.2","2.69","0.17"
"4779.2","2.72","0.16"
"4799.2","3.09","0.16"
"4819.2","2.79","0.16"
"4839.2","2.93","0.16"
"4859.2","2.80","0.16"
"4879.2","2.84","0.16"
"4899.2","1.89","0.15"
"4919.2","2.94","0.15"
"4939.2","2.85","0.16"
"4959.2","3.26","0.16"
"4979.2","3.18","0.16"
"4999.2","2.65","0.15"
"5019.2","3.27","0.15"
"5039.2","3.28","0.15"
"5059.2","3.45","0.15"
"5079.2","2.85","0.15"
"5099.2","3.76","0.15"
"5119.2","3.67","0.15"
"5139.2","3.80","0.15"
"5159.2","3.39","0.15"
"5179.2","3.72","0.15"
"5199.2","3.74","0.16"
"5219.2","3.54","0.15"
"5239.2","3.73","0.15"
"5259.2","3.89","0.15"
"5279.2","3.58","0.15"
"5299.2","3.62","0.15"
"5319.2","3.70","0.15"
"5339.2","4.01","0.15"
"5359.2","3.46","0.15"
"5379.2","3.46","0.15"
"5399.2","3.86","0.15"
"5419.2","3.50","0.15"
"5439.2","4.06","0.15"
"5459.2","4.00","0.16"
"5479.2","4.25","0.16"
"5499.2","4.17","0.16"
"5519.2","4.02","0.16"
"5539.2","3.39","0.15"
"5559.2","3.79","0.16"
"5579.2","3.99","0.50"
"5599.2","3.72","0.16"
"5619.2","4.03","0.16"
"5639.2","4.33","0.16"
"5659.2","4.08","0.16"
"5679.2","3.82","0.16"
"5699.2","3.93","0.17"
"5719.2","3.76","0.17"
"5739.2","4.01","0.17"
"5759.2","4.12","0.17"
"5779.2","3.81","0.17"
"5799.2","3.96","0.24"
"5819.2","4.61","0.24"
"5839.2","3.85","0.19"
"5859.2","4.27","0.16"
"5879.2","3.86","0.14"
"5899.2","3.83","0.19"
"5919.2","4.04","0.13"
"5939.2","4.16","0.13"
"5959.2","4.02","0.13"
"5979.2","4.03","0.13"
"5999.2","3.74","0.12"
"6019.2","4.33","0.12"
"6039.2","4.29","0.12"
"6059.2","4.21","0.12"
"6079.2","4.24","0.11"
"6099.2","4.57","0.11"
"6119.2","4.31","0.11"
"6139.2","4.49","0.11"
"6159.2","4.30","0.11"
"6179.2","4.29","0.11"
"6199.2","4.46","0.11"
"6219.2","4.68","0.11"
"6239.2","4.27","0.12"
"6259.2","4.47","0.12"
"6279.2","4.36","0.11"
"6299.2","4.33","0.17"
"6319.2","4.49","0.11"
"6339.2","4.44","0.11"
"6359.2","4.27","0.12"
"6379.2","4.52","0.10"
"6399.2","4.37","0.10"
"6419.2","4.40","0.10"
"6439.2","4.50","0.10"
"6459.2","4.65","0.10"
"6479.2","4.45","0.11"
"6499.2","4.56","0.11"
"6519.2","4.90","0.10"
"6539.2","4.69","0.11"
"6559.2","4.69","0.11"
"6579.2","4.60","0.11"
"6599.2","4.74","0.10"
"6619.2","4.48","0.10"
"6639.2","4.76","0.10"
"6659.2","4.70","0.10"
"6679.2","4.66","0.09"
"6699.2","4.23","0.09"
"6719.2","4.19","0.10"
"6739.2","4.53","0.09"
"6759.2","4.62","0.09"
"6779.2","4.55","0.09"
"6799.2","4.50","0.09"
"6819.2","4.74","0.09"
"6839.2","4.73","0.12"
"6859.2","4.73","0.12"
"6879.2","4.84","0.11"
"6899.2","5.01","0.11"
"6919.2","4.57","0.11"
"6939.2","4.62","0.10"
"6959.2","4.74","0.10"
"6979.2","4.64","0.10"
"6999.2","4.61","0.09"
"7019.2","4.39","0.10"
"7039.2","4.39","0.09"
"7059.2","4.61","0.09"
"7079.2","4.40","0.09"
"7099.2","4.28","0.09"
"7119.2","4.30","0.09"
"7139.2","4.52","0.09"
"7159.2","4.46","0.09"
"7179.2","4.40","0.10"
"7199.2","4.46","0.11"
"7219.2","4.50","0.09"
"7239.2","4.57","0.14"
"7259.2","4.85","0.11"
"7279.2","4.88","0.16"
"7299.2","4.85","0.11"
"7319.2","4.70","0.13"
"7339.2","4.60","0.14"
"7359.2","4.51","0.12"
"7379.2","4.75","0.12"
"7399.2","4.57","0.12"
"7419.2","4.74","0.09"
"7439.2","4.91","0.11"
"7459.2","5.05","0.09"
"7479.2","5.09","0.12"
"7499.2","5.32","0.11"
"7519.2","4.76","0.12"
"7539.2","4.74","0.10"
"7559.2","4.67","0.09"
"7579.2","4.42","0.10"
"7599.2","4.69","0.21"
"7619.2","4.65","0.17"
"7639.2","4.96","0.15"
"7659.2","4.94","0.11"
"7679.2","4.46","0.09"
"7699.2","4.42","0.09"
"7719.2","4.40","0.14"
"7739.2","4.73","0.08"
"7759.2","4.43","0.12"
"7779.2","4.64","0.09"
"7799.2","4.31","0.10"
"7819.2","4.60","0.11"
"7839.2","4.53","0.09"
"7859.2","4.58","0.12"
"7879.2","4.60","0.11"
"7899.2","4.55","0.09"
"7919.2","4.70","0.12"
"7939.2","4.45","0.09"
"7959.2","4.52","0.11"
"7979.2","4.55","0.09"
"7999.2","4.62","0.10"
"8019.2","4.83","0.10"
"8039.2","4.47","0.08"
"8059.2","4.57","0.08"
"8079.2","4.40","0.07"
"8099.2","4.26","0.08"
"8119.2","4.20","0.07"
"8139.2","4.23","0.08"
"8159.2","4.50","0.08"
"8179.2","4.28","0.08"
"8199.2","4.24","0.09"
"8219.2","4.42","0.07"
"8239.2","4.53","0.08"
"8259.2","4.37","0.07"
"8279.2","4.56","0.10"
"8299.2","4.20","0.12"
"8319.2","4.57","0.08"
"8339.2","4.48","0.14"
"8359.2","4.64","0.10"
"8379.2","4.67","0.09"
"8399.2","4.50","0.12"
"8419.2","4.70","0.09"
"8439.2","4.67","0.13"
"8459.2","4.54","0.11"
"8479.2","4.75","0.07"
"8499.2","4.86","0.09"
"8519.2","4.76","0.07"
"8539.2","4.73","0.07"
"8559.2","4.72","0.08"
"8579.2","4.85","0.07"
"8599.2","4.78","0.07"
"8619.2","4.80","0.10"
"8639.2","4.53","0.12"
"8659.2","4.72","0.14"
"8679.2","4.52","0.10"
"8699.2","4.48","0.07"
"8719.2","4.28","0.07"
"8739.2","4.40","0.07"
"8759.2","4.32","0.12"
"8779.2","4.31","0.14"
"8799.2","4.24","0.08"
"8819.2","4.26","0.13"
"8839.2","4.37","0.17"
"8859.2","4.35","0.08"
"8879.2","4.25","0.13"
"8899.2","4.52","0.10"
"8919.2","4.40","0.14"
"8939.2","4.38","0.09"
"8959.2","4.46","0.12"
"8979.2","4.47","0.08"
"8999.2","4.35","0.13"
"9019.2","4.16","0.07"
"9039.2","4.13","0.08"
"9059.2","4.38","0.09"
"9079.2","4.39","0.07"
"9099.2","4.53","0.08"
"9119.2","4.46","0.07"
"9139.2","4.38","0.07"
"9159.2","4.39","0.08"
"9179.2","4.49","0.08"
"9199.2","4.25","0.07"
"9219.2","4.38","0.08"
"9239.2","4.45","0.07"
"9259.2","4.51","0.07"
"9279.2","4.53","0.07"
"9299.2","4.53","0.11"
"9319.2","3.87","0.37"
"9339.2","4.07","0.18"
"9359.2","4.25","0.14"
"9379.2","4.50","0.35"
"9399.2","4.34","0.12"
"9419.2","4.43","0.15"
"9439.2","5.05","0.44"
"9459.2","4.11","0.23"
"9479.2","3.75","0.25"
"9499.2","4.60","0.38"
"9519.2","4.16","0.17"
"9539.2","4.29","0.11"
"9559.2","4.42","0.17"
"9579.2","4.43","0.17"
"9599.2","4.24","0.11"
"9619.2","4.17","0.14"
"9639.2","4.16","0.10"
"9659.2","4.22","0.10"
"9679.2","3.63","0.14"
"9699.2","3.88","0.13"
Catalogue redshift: 0.14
